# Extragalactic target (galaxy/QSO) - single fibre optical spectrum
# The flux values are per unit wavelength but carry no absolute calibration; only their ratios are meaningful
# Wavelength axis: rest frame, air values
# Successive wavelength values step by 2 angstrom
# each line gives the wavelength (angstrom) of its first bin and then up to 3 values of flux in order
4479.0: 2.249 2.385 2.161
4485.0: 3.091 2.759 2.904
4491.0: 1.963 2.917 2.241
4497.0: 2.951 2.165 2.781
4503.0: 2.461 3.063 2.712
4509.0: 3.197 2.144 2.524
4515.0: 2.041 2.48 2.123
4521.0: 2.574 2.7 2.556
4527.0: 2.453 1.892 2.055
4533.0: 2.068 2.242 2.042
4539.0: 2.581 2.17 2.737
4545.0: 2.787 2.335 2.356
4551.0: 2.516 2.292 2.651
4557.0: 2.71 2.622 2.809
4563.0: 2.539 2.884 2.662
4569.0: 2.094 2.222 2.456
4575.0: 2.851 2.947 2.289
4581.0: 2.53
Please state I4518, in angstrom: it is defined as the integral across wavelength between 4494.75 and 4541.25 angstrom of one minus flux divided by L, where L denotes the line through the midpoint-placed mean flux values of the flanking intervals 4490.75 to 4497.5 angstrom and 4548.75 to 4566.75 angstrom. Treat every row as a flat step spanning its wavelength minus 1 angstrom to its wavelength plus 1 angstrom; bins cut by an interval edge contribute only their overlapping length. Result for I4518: 2.5 angstrom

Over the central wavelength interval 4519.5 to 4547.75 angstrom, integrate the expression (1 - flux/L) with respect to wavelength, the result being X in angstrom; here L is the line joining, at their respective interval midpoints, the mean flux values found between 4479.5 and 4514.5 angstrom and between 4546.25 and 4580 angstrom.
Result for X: 2.2 angstrom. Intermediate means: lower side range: 2.6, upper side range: 2.54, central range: 2.37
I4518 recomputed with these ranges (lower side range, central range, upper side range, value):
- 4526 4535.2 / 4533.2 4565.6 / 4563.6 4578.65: -2.24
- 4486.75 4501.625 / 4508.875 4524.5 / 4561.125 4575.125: 0.75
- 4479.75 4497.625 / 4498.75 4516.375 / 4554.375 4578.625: 0.07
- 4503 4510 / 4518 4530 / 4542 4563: 1.74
